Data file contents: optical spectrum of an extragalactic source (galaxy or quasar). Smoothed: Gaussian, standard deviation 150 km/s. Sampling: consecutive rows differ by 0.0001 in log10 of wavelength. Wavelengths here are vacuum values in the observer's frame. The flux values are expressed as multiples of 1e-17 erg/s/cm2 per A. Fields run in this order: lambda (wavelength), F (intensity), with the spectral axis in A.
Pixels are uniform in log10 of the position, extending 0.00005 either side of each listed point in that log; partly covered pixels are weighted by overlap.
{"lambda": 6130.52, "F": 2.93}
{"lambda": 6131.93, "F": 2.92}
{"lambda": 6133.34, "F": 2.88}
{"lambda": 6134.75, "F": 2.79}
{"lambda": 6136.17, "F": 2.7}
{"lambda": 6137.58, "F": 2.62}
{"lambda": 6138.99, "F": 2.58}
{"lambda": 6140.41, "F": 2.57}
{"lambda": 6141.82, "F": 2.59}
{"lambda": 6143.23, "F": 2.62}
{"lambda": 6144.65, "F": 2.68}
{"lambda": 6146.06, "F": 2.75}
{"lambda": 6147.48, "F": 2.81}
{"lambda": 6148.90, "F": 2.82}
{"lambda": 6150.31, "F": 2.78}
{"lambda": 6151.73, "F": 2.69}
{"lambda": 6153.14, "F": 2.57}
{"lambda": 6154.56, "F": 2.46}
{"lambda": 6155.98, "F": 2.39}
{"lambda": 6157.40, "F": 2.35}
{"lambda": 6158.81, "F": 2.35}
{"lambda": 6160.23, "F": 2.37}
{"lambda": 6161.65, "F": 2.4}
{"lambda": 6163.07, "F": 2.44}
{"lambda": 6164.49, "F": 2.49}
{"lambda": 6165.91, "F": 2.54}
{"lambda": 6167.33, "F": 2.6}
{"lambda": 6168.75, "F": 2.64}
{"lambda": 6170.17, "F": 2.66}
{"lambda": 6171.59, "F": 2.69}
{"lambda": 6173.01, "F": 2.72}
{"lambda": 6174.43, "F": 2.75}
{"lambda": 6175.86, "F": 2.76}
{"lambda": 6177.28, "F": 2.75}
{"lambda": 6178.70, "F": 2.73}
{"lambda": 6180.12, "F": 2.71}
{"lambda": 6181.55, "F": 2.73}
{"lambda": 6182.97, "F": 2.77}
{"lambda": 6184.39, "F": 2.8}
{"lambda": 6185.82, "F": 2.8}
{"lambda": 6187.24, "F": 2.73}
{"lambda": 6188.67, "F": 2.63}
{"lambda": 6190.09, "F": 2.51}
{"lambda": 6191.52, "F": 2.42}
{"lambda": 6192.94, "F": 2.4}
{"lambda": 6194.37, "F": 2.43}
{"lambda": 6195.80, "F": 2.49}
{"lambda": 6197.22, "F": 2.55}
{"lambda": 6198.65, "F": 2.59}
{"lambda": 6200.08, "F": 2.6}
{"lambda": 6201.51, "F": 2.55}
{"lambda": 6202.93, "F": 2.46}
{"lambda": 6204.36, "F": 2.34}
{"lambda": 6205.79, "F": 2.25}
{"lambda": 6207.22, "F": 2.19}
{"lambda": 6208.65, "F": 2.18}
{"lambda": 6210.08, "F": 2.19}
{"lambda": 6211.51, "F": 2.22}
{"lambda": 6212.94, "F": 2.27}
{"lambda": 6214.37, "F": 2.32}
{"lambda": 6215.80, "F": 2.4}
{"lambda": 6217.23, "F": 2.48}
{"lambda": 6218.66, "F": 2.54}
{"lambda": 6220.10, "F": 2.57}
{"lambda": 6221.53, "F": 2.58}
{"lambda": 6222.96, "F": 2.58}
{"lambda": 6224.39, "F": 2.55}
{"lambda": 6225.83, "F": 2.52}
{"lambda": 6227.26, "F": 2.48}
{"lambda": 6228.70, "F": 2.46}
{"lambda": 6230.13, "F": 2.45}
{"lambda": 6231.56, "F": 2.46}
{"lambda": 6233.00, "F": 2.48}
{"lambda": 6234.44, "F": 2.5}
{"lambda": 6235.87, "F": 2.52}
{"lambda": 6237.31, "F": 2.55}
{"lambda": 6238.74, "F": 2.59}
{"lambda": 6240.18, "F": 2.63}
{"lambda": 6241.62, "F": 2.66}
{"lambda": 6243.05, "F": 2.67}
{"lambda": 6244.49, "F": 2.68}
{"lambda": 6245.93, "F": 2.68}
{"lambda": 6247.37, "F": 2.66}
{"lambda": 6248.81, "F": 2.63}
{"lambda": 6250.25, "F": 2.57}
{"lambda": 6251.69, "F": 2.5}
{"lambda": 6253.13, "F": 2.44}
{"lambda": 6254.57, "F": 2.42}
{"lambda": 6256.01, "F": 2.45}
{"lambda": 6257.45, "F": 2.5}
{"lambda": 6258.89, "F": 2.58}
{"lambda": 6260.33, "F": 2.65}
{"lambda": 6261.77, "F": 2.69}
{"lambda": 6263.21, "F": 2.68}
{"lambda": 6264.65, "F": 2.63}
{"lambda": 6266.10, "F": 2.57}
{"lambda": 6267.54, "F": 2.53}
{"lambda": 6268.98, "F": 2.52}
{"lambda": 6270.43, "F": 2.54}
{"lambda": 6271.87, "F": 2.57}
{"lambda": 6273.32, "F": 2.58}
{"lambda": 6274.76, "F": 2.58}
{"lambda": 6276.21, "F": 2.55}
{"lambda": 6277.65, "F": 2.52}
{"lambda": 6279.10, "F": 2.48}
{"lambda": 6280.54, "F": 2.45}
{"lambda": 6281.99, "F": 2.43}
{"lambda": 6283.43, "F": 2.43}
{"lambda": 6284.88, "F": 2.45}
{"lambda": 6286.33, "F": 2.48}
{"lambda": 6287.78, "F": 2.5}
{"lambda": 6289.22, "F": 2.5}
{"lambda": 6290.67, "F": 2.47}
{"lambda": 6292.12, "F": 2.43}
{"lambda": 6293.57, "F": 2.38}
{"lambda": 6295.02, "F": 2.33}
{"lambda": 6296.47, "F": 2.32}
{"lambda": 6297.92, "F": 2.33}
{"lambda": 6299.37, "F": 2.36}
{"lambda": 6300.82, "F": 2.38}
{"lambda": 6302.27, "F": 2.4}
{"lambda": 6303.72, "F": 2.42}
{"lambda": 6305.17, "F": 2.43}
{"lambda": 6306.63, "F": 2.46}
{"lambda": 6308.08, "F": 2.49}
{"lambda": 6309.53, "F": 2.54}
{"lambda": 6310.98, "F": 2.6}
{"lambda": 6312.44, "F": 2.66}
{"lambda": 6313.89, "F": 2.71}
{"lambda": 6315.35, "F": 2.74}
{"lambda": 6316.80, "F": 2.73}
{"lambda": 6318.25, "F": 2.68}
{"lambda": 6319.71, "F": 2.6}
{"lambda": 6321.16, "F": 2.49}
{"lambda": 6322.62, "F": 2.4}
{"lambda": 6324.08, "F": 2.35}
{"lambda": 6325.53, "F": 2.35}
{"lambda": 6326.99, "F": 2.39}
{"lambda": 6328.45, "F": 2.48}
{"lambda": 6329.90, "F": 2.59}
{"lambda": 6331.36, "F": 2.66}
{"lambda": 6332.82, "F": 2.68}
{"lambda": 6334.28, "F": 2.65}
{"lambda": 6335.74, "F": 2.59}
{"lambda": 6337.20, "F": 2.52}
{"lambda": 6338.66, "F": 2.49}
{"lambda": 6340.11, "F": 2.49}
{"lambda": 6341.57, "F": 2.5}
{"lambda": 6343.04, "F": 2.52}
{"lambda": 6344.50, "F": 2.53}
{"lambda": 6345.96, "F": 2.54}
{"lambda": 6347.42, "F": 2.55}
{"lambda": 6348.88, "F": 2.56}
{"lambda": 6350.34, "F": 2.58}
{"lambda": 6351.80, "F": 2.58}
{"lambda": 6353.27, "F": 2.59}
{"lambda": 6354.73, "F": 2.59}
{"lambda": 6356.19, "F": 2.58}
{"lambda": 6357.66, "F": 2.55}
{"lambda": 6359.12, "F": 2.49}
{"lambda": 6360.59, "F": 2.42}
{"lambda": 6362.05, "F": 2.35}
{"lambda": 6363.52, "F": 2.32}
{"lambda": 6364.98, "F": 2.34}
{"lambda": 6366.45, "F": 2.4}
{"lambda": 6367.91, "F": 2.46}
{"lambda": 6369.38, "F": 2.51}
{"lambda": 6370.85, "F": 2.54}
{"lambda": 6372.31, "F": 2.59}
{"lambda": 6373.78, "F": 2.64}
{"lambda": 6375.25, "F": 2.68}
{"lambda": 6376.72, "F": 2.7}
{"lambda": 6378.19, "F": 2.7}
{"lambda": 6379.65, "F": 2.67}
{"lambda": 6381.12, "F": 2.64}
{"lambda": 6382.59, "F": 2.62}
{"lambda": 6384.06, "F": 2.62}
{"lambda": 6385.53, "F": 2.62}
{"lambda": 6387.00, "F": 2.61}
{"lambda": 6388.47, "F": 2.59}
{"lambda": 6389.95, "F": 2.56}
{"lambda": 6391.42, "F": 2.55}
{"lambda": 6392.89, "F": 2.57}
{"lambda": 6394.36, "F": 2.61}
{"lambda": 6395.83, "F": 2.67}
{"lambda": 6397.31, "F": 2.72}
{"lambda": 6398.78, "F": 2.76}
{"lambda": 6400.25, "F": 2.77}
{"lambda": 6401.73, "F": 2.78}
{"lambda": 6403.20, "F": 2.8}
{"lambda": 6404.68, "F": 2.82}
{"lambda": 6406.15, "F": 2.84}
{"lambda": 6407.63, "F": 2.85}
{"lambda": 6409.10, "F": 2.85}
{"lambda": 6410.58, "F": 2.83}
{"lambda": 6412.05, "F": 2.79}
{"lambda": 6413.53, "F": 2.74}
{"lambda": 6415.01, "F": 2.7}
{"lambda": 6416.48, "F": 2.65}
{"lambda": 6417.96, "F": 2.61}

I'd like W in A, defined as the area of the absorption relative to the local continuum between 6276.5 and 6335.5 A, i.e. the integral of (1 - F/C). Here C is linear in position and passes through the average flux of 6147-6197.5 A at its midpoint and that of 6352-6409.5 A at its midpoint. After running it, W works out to 2.6 A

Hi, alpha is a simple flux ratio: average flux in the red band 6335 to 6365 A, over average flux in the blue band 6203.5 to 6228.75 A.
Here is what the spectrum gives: 1.0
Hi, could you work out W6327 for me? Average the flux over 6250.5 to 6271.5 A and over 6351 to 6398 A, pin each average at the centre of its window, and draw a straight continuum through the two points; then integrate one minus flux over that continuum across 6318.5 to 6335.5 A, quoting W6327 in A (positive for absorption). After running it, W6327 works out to 0.3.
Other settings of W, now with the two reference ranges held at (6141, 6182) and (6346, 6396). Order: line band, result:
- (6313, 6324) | -0.1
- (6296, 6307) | 0.8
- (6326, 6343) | 0.2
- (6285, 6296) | 0.6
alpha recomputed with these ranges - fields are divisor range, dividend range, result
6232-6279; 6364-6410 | 1.03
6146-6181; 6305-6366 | 0.97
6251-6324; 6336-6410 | 1.03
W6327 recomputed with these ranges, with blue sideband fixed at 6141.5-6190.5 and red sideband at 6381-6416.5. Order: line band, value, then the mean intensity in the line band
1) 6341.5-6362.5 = 1.2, 2.53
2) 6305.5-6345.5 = 2.0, 2.55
